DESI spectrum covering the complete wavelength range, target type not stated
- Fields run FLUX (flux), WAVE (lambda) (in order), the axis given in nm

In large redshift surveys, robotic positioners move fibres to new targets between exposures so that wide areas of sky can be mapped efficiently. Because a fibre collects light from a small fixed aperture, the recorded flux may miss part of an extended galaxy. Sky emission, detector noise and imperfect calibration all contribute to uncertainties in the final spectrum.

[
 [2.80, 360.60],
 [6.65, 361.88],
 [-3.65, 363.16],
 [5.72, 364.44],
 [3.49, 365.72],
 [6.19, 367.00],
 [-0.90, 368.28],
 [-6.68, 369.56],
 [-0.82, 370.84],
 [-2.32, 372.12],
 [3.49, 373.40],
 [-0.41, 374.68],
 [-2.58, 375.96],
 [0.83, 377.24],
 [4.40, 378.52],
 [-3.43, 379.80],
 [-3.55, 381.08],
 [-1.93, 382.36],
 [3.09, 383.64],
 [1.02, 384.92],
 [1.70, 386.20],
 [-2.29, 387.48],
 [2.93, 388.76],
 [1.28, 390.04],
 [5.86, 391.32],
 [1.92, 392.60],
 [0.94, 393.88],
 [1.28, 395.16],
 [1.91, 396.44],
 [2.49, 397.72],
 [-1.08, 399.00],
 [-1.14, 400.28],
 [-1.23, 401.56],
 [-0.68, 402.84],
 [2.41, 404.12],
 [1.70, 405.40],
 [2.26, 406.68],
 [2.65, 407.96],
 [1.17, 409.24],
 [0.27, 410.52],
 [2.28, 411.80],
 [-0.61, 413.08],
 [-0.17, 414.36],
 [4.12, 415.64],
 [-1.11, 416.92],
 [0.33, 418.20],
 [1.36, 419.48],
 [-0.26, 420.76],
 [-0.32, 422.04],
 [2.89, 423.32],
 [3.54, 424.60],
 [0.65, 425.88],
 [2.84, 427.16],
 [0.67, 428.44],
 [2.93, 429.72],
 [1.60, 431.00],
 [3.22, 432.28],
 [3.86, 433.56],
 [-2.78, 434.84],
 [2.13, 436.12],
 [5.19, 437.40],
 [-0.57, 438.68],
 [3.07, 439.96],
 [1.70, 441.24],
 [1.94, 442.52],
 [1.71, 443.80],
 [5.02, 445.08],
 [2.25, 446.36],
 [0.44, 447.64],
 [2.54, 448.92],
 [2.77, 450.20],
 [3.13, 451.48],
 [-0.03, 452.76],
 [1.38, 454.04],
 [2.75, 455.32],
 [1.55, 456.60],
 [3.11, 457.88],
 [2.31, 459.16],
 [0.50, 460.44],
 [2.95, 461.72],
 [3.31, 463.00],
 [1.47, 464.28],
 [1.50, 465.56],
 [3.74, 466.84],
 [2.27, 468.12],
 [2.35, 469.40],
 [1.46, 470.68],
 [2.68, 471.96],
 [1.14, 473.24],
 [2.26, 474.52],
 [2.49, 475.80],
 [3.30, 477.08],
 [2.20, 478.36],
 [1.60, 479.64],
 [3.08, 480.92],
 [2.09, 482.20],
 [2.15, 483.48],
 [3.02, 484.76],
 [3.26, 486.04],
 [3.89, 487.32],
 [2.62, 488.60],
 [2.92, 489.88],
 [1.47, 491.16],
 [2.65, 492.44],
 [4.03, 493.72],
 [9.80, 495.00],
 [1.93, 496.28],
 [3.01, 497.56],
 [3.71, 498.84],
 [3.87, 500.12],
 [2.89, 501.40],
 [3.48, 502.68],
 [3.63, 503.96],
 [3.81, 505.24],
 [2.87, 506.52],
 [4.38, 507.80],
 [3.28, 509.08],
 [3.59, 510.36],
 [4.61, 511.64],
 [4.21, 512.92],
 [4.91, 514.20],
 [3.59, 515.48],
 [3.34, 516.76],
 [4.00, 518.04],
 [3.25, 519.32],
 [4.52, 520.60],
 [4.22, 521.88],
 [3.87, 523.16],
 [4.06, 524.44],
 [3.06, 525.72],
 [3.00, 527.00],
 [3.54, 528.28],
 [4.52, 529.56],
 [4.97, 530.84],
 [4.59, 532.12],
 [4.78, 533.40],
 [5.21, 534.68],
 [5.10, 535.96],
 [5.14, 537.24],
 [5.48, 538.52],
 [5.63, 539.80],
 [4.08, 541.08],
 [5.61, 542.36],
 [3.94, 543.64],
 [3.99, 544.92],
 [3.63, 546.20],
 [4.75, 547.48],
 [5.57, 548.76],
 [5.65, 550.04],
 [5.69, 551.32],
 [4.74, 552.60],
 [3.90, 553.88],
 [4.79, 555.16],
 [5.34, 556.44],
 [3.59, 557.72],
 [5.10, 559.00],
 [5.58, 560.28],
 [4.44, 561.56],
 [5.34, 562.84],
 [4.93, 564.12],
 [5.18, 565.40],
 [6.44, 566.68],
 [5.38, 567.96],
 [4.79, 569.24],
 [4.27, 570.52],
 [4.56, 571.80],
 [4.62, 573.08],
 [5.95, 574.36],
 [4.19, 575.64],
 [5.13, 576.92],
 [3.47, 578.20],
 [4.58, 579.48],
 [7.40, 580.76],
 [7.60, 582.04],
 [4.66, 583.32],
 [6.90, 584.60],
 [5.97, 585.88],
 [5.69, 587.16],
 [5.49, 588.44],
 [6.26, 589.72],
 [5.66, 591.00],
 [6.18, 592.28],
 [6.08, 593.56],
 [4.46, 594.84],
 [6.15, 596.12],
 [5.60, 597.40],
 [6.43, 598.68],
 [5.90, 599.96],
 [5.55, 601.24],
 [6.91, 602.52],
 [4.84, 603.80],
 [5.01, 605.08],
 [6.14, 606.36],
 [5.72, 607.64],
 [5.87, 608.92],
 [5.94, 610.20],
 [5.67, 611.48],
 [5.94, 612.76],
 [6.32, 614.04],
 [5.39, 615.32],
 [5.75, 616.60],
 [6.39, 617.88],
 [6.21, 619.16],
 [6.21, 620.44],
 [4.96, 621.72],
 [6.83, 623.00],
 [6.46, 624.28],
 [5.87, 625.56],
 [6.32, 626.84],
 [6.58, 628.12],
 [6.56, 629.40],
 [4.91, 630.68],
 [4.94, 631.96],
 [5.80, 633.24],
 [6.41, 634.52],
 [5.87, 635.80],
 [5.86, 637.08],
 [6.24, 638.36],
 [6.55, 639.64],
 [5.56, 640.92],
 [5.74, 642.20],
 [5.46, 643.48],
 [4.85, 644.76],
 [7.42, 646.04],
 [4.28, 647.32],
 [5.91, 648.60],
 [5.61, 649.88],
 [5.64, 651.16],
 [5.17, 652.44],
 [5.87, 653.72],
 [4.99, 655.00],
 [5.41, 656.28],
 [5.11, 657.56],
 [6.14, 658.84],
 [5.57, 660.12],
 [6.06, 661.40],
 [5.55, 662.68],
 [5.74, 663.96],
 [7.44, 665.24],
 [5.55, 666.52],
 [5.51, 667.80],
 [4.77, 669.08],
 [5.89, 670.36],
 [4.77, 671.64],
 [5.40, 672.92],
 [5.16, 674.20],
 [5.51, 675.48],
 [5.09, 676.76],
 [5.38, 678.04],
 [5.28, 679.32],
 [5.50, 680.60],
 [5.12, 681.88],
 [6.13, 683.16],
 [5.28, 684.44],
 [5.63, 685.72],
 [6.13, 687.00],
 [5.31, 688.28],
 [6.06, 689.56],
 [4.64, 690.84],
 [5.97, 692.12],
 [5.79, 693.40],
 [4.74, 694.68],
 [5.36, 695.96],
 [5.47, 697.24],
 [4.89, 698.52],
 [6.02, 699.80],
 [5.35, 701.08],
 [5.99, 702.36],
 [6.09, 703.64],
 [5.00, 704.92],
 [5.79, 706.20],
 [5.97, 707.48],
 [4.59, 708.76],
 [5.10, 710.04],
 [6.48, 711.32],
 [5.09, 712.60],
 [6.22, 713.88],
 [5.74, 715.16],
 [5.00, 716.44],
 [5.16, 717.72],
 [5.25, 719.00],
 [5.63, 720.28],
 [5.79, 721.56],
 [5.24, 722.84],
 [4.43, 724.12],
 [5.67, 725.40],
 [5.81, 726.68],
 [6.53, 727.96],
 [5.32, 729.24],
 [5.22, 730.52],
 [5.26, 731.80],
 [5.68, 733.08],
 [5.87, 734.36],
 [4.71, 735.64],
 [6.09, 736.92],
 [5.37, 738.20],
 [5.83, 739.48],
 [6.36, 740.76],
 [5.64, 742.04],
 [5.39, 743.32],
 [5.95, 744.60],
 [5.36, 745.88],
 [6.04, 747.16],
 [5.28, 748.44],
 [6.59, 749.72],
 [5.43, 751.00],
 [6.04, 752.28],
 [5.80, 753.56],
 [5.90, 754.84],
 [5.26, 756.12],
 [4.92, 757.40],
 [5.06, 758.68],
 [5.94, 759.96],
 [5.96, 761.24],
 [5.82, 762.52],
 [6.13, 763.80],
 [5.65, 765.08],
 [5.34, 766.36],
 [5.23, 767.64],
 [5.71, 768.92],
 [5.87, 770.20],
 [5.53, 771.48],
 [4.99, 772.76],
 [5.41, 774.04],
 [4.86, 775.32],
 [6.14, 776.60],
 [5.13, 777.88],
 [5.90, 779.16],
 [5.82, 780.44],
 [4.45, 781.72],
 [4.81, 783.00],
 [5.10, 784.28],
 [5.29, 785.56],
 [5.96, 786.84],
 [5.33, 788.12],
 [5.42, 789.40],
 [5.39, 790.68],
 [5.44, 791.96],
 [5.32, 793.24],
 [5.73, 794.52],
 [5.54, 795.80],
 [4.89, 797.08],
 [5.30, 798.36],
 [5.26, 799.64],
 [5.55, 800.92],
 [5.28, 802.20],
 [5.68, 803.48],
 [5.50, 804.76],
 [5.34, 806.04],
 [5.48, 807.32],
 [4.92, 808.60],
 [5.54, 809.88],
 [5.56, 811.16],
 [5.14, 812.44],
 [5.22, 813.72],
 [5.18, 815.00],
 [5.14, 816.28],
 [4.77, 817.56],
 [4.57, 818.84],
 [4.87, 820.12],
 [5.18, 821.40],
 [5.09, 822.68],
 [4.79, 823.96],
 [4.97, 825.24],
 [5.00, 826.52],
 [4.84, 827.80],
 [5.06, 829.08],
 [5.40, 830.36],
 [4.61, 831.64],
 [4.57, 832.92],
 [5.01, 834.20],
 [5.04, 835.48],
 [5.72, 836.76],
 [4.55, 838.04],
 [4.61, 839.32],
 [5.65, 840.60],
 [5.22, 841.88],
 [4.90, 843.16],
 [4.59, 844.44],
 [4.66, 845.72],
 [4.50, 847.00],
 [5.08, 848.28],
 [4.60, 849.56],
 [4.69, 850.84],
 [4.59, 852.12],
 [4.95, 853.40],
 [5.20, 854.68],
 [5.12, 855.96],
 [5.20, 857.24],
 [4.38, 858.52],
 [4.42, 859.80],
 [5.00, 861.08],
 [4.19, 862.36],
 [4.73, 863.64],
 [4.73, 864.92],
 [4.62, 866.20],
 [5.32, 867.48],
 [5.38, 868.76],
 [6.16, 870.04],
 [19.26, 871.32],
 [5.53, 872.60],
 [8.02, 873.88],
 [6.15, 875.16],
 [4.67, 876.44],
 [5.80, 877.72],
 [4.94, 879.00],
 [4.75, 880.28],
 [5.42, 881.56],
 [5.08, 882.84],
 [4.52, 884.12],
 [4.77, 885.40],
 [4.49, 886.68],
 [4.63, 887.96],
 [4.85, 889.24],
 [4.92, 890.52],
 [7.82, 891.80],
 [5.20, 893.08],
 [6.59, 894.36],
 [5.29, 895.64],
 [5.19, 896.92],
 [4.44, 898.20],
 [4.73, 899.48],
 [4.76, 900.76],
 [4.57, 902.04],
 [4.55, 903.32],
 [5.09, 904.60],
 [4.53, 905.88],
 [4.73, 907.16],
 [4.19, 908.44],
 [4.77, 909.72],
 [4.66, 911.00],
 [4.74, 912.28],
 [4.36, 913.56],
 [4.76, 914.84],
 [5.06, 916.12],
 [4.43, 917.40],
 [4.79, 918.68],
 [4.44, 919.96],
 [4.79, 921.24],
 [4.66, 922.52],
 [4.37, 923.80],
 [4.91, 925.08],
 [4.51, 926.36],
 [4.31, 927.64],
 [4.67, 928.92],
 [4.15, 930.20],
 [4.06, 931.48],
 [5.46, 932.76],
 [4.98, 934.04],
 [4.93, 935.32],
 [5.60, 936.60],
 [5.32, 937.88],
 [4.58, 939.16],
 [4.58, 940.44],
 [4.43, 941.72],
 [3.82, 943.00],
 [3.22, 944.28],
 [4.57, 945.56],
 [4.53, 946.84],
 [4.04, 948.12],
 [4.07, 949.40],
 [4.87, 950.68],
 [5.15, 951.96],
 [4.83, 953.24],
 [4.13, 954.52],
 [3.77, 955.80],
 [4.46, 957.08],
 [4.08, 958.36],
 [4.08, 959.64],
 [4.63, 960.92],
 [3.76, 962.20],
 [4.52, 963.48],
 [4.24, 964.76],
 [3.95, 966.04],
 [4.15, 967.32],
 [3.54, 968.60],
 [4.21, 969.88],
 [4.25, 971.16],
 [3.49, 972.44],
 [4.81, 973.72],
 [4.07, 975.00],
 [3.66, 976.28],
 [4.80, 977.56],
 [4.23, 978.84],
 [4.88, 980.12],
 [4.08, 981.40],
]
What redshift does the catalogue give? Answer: 0.33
